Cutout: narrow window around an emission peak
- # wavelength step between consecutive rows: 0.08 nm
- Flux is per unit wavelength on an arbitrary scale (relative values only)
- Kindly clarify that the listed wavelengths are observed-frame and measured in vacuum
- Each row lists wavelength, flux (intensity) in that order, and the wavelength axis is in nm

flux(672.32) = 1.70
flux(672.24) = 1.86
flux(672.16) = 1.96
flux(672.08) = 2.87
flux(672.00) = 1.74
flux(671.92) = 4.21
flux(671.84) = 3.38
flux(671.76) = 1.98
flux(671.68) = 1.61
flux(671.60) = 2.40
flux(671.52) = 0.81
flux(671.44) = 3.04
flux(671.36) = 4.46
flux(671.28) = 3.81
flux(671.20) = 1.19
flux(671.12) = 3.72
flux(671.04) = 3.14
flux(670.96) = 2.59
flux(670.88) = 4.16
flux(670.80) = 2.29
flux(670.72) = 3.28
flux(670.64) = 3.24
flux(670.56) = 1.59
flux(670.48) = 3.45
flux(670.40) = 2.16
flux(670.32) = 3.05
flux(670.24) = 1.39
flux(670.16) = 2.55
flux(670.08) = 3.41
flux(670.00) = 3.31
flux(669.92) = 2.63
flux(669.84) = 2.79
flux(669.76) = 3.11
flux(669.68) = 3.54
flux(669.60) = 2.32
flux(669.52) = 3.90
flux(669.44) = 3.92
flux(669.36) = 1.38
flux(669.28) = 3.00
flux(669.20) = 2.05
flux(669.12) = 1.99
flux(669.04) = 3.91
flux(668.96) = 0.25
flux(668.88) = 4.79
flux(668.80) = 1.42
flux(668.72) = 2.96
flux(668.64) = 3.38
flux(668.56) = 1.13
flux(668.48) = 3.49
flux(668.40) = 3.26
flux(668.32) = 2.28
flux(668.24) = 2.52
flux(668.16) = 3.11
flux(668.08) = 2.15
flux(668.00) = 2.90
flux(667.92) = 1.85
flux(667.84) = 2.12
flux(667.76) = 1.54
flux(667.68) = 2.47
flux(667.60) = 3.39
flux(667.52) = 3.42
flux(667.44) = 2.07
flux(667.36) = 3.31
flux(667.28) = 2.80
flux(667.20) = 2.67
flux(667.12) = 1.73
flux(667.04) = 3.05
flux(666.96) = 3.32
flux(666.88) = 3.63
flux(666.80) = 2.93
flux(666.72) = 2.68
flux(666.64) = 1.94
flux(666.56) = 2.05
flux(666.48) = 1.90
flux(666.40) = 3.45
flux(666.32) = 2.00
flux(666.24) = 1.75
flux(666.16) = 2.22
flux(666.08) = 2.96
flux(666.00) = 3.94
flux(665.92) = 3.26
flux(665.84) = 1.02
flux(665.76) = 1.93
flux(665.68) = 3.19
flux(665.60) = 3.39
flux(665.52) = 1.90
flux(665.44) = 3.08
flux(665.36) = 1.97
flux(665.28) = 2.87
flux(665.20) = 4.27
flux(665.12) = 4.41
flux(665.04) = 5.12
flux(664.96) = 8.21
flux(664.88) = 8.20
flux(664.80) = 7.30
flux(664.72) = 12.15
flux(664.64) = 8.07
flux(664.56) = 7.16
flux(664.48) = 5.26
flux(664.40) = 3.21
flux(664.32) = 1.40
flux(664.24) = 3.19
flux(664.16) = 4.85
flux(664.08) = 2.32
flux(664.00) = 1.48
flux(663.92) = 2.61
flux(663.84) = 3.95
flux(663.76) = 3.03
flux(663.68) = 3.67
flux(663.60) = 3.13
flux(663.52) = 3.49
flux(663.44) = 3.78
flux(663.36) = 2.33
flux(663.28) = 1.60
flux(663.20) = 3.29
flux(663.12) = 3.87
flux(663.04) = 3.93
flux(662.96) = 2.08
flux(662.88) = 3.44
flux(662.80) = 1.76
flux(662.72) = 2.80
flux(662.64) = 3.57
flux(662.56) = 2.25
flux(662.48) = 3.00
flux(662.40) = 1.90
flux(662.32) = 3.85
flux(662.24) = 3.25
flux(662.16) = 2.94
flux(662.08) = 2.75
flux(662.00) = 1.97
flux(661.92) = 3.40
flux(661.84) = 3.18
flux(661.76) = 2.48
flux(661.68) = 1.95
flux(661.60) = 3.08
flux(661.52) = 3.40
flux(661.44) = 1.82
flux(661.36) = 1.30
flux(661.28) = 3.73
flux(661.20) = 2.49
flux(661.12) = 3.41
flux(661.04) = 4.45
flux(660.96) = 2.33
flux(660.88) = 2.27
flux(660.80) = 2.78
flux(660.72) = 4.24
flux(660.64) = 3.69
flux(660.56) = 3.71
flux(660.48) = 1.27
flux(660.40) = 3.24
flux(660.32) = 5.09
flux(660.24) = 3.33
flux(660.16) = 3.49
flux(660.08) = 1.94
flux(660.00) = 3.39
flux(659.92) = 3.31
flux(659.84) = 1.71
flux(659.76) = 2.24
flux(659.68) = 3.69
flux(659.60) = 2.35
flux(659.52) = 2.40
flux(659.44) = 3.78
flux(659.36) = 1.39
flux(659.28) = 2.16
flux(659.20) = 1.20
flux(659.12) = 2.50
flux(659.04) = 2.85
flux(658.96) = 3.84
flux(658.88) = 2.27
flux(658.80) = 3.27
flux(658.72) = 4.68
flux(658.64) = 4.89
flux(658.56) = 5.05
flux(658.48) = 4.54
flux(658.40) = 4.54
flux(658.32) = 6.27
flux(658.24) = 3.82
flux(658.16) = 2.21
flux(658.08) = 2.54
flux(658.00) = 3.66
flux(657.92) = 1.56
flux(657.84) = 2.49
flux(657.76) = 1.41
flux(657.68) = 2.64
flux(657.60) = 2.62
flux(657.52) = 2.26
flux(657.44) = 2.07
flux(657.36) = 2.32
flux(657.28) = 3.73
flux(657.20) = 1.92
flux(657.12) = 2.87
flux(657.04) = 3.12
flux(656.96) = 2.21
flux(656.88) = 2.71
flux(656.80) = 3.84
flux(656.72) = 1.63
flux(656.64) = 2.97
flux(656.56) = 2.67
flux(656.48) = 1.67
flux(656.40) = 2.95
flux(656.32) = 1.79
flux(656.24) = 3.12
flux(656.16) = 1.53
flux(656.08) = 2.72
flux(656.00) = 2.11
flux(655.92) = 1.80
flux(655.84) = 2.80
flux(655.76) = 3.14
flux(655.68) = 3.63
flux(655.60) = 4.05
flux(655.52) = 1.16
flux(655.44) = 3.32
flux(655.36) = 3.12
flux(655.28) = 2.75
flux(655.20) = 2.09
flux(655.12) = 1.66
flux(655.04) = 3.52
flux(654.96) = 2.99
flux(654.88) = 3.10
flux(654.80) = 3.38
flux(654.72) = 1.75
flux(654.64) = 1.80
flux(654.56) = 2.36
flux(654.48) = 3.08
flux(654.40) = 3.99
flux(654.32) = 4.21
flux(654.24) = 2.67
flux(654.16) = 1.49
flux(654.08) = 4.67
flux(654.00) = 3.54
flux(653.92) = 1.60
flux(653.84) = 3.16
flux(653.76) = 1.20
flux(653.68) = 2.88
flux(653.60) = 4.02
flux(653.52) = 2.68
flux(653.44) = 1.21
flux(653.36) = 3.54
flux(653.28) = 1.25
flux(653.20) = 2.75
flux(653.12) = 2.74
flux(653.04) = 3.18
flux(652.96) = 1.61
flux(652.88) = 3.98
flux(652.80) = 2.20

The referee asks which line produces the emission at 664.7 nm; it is [O III]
